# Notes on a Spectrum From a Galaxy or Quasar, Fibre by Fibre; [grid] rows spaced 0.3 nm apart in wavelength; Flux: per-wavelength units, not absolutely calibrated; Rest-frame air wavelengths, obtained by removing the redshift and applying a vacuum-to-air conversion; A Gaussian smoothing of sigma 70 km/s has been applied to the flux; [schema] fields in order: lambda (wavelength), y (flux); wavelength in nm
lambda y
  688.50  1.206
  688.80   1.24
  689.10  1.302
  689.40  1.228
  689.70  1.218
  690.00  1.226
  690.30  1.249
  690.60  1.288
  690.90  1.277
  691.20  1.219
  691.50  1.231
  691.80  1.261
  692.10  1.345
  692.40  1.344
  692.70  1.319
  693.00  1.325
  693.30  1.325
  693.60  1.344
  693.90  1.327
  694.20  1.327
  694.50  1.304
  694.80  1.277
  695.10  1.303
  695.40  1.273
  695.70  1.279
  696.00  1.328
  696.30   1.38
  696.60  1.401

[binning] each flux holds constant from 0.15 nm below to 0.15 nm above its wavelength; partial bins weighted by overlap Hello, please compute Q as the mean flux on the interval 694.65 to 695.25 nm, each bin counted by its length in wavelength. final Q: 1.29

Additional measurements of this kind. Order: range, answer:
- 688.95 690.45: 1.24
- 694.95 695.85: 1.28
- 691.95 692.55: 1.34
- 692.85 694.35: 1.33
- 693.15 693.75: 1.33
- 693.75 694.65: 1.32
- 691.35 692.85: 1.3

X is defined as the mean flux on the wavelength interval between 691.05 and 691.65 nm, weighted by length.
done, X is 1.23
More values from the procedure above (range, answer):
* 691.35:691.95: 1.25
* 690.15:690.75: 1.27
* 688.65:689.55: 1.26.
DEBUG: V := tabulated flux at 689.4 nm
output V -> 1.228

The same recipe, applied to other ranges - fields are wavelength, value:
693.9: 1.327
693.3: 1.325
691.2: 1.219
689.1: 1.302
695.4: 1.273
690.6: 1.288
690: 1.226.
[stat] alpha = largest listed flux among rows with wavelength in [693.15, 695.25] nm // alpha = 1.344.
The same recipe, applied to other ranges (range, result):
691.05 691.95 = 1.261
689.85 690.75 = 1.288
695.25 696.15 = 1.328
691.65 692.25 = 1.345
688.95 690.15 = 1.302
